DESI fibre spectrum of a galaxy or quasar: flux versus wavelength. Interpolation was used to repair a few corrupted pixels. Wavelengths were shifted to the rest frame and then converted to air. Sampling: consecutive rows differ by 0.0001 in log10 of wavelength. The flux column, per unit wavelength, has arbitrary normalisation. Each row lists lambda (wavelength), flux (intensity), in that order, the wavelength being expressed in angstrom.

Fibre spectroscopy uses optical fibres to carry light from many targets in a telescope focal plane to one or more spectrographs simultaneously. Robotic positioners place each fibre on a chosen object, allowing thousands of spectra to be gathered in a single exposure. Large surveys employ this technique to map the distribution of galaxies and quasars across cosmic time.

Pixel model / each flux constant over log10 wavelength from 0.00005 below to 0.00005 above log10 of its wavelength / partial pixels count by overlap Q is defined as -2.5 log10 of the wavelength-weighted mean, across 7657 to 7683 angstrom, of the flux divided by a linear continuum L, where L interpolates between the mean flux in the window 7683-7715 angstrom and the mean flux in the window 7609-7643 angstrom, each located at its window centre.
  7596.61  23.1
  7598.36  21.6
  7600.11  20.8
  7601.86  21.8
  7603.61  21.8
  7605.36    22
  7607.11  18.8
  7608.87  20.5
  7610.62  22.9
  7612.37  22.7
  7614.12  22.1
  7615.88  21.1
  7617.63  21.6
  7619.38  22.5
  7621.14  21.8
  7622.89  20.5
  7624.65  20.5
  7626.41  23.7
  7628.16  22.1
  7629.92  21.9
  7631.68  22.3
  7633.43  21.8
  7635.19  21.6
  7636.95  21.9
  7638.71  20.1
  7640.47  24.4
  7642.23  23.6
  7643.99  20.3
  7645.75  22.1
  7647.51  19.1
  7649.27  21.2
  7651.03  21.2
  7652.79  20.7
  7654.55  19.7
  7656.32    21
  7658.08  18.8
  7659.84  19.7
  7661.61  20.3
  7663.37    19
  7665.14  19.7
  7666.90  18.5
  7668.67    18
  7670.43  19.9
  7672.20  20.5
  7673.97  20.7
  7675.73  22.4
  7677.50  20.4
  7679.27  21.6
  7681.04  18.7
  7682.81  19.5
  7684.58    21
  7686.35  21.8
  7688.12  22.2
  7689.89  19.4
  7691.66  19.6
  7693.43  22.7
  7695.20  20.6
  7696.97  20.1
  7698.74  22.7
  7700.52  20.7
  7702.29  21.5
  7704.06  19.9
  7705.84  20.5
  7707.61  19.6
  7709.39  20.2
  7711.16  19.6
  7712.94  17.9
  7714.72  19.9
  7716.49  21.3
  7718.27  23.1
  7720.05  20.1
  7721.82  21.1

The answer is 0.07 mag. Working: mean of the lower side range 22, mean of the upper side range 20.5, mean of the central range 19.9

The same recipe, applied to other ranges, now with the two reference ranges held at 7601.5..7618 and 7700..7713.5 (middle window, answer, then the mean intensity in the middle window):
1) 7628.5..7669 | 0.01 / 20.8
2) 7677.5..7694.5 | -0.02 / 20.7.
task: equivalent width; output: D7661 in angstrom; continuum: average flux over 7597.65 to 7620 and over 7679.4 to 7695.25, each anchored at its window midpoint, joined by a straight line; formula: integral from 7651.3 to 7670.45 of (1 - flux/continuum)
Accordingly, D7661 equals 1.2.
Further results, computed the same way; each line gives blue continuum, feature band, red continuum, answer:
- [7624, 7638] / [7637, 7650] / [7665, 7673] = -0.29 angstrom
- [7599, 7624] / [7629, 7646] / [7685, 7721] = -0.59 angstrom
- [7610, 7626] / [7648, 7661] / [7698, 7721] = 0.60 angstrom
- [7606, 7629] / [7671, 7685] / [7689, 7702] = 0.31 angstrom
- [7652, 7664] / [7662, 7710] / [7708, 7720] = -0.80 angstrom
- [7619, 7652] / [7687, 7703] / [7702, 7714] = -0.74 angstrom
